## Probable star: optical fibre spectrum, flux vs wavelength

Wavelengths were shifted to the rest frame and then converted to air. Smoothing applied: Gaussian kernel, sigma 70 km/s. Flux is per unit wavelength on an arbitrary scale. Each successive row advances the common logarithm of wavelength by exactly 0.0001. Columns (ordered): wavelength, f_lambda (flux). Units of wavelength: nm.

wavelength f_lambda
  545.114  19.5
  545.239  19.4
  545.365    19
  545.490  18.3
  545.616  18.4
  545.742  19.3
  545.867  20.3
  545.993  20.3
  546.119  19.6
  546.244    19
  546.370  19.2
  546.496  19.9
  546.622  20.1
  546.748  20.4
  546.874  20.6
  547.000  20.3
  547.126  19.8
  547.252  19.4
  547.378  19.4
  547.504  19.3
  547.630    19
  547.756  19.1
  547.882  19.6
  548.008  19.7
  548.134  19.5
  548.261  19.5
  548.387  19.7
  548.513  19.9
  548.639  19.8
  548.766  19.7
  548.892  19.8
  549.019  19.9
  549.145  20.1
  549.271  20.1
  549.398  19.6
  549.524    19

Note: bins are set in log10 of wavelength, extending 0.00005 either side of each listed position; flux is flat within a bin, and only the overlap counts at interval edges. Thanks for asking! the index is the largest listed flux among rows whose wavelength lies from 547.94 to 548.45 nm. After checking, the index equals 19.7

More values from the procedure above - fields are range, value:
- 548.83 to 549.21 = 20.1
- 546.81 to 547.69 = 20.6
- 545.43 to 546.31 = 20.3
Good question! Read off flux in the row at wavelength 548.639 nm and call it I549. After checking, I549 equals 19.8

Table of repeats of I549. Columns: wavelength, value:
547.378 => 19.4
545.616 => 18.4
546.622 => 20.1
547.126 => 19.8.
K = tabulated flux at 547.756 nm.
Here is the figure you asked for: 19.1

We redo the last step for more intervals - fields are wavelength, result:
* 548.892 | 19.8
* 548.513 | 19.9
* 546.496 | 19.9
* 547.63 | 19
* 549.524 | 19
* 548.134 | 19.5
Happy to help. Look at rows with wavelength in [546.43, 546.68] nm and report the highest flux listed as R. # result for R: 20.1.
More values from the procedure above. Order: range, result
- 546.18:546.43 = 19.2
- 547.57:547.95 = 19.6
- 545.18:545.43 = 19.4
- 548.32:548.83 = 19.9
